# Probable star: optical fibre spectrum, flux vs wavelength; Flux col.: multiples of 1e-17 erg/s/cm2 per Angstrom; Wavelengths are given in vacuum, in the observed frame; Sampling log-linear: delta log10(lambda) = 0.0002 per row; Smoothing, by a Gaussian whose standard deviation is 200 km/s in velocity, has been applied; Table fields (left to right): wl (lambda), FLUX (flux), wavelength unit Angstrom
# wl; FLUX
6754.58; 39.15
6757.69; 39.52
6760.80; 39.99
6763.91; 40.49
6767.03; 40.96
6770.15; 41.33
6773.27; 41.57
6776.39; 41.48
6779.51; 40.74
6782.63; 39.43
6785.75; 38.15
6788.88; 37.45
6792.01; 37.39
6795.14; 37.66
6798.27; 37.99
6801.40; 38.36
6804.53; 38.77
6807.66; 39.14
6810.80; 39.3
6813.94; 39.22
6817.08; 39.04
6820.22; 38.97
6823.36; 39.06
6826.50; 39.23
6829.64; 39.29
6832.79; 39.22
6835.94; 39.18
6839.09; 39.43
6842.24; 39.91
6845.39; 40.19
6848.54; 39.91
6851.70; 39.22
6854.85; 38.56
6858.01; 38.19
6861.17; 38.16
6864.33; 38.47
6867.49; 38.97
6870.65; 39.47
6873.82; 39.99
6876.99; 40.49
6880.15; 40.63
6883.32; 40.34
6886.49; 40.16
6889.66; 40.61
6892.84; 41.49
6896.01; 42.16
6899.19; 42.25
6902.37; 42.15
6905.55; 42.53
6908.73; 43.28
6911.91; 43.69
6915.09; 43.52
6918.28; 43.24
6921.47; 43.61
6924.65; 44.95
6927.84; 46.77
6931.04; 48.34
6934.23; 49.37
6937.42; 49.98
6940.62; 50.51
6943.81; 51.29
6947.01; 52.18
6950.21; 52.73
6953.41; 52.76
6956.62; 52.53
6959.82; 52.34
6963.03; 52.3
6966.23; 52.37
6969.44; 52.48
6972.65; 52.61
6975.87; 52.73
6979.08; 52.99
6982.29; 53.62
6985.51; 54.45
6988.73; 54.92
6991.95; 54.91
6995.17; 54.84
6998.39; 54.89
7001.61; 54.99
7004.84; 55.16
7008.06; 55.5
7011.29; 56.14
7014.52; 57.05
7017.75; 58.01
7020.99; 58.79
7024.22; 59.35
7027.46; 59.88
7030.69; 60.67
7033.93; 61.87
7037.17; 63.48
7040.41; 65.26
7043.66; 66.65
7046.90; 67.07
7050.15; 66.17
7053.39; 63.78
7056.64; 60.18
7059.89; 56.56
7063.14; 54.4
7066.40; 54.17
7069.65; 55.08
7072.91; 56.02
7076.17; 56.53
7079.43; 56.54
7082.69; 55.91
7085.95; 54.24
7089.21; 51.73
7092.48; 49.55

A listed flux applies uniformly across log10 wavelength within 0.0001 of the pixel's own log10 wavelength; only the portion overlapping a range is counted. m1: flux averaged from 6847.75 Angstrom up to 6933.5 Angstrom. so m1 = 41.6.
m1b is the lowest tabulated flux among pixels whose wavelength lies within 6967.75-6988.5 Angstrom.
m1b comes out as 52.48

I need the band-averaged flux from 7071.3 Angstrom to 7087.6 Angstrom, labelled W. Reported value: 55.9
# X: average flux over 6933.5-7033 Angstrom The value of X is 54.4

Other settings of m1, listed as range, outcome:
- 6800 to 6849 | 39.3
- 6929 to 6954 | 50.7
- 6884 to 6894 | 40.7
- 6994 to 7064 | 59.7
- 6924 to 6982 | 51.2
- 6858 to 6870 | 38.6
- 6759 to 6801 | 39.5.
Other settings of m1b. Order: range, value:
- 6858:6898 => 38.16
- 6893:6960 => 42.15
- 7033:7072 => 54.17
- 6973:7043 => 52.73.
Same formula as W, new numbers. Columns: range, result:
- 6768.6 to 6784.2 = 40.9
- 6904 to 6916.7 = 43.3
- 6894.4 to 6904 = 42.2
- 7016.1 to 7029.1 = 59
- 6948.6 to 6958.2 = 52.6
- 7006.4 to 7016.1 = 56.2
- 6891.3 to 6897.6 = 41.8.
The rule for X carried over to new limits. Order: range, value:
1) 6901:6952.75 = 46.9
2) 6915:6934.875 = 45.7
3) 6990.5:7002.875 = 54.9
